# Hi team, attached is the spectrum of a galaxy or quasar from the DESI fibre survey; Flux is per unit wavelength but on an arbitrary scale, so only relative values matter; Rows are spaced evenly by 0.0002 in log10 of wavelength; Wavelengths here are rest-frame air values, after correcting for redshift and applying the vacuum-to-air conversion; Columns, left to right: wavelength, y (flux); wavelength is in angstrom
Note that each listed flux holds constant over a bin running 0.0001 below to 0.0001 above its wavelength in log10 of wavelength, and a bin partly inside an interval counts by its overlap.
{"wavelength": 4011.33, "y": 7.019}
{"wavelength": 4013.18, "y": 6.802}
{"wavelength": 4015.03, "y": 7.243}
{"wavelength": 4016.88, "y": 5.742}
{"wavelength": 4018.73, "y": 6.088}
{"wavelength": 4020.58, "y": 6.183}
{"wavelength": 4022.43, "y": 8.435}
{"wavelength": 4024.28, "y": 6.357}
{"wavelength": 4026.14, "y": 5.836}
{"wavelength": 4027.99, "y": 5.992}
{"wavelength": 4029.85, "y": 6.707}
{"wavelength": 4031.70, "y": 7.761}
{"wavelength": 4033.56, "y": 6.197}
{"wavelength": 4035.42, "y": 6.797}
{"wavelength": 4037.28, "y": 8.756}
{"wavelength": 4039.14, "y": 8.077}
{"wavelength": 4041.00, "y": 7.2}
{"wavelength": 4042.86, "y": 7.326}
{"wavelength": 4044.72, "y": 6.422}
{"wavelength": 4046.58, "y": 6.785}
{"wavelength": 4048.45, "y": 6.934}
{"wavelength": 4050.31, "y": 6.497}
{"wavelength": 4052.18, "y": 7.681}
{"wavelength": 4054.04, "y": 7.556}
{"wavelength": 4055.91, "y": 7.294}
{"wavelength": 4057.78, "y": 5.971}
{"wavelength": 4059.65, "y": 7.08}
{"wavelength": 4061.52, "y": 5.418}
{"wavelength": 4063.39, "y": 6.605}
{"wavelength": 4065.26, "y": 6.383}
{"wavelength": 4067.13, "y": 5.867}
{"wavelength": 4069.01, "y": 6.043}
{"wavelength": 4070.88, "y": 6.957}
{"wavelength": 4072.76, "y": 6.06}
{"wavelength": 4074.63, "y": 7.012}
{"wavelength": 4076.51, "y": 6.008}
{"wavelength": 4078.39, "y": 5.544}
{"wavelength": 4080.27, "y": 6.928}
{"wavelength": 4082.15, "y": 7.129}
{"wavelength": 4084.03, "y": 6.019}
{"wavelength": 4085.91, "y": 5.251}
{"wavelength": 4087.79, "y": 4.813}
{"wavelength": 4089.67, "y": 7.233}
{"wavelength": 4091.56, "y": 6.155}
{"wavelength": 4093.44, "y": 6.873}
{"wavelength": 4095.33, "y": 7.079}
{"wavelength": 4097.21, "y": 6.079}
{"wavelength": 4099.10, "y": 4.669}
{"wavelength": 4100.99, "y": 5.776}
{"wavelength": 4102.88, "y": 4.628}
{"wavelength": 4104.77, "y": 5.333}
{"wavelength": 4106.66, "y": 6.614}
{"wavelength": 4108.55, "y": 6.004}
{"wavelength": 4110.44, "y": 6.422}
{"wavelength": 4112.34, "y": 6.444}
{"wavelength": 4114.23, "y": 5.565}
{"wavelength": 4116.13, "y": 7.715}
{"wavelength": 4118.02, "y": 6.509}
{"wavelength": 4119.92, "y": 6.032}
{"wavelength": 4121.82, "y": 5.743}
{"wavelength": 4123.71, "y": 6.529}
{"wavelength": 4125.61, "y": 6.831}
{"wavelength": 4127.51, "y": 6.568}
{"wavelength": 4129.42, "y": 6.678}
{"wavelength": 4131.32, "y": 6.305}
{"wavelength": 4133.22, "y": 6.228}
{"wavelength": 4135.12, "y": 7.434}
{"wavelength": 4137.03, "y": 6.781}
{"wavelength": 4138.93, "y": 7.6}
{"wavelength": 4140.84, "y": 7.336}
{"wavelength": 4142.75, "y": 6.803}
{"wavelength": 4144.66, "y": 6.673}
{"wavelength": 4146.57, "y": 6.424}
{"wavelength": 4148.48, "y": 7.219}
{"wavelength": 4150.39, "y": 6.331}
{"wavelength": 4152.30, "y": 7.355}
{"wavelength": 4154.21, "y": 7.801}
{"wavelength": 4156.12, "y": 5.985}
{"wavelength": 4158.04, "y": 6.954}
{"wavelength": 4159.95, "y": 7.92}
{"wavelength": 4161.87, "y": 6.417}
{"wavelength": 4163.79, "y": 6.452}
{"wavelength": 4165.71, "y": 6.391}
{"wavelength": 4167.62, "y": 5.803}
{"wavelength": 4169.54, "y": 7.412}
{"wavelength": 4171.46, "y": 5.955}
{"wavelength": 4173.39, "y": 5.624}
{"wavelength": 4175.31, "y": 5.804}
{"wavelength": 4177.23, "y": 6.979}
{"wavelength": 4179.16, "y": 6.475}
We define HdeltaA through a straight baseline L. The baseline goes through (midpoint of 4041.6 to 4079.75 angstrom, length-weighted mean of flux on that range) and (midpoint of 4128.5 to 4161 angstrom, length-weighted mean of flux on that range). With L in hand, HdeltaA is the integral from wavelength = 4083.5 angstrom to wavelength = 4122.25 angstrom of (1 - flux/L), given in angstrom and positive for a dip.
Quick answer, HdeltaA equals 4.1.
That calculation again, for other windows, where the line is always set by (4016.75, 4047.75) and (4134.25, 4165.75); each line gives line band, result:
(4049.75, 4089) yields 2.9 angstrom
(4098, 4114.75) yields 2.9 angstrom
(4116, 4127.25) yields 0.7 angstrom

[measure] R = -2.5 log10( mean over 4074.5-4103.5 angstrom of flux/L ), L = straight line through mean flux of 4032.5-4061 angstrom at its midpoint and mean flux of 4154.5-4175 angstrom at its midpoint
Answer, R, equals 0.14 mag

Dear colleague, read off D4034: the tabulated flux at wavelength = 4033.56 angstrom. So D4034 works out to 6.197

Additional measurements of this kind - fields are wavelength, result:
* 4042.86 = 7.326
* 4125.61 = 6.831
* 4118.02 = 6.509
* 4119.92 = 6.032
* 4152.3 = 7.355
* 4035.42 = 6.797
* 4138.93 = 7.6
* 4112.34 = 6.444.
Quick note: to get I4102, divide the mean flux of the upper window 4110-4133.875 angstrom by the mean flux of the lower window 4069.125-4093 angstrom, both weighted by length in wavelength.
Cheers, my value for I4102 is 1.03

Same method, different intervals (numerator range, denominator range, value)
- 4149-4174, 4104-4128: 1.05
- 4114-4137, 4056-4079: 1.04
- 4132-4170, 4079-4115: 1.13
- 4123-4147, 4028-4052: 0.96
